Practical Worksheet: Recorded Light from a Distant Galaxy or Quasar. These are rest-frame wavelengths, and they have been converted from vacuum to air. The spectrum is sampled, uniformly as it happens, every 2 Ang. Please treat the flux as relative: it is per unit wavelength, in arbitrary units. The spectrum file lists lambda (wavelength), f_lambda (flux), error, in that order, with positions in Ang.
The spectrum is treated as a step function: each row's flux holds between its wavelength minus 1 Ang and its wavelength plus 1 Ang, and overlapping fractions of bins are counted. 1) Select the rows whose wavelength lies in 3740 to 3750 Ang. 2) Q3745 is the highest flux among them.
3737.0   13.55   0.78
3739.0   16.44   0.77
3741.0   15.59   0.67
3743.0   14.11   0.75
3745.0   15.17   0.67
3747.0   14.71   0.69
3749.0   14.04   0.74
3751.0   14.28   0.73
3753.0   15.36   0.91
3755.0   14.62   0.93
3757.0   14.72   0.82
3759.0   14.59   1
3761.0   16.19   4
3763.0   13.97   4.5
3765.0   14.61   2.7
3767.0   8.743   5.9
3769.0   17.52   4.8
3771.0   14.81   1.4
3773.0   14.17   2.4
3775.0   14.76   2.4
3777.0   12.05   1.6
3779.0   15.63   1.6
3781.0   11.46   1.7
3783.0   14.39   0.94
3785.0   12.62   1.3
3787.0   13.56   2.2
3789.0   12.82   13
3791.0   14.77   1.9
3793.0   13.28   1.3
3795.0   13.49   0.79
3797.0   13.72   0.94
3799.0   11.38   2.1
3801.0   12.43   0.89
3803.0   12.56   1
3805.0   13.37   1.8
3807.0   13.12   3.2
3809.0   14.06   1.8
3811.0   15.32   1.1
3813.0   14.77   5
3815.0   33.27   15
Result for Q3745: 15.59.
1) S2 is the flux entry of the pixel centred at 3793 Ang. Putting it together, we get 13.28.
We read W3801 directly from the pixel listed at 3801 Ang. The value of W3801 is 12.43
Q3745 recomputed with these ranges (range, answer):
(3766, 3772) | 17.52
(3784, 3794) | 14.77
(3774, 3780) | 15.63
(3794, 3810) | 14.06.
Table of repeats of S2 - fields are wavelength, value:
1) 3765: 14.61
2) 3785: 12.62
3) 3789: 12.82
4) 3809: 14.06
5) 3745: 15.17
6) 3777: 12.05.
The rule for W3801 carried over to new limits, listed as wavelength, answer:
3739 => 16.44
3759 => 14.59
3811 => 15.32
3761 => 16.19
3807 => 13.12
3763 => 13.97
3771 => 14.81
